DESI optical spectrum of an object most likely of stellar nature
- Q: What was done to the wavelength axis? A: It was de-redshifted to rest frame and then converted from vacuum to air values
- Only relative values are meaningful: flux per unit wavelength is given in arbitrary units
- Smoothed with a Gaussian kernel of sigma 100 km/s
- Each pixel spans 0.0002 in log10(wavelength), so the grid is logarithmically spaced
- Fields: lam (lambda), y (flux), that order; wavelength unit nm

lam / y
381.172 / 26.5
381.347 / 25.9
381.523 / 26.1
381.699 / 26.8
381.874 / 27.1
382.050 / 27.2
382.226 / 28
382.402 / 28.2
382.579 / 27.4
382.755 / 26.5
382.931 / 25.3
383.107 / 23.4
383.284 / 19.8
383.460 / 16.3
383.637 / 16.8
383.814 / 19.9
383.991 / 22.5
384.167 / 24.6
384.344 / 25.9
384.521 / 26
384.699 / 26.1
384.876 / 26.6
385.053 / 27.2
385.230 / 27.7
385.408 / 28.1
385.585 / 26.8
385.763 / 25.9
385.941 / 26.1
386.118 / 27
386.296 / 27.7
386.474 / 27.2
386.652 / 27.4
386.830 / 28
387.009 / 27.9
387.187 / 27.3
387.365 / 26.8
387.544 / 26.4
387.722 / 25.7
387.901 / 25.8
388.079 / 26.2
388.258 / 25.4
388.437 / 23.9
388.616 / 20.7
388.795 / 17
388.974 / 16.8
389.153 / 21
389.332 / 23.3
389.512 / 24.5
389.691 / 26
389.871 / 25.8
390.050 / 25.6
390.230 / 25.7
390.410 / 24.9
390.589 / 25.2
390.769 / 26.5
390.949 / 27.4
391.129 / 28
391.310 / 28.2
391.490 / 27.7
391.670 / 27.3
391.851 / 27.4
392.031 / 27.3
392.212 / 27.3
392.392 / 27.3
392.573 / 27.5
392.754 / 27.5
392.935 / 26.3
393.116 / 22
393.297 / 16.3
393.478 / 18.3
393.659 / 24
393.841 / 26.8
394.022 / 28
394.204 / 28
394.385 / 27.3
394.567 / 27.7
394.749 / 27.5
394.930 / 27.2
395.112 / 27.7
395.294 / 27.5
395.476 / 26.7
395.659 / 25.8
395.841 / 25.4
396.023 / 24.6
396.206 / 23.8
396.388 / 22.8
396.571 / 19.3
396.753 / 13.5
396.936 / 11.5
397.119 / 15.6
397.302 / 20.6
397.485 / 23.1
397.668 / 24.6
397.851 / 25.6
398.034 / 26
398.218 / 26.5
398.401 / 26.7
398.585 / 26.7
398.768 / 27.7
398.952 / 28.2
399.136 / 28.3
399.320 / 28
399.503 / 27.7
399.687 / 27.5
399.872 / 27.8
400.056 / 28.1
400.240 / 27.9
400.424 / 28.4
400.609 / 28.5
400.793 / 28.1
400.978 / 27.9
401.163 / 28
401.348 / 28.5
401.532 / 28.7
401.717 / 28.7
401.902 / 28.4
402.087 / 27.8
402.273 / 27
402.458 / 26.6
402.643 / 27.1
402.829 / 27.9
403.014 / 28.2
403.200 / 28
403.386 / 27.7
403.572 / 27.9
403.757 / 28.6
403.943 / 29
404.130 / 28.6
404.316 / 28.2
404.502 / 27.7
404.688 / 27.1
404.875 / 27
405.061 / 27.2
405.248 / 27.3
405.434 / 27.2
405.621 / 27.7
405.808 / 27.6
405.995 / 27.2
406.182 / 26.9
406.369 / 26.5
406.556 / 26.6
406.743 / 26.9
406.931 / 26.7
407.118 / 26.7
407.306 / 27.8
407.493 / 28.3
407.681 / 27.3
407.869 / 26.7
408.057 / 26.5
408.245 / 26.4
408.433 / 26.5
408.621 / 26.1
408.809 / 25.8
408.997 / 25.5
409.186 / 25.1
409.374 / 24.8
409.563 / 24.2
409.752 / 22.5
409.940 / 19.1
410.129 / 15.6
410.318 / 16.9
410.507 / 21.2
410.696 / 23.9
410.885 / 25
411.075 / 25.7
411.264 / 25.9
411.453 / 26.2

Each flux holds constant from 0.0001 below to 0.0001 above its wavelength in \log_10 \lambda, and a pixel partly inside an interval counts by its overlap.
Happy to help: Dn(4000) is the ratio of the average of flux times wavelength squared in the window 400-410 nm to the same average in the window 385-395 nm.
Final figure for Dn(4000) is 1.1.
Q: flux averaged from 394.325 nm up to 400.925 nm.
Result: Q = 25.3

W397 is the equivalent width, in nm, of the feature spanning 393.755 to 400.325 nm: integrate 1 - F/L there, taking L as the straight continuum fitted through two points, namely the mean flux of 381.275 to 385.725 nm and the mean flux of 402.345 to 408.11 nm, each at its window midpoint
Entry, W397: 0.33 nm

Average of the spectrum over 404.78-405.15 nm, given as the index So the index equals 27.1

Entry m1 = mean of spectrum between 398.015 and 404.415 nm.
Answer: 27.9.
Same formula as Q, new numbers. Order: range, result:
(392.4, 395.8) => 25.7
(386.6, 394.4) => 25.3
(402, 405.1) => 27.7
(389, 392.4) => 25.9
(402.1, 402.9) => 27.2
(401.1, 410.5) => 26.5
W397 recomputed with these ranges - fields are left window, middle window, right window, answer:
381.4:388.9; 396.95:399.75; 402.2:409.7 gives 0.136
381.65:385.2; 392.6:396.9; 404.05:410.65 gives 0.122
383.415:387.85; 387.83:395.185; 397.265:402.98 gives 0.297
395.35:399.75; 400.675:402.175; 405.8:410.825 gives -0.241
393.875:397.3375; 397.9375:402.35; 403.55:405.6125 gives -0.338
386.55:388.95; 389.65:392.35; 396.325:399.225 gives -0.262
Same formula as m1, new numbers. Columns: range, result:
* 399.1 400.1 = 27.9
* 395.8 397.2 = 19.4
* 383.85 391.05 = 25.4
